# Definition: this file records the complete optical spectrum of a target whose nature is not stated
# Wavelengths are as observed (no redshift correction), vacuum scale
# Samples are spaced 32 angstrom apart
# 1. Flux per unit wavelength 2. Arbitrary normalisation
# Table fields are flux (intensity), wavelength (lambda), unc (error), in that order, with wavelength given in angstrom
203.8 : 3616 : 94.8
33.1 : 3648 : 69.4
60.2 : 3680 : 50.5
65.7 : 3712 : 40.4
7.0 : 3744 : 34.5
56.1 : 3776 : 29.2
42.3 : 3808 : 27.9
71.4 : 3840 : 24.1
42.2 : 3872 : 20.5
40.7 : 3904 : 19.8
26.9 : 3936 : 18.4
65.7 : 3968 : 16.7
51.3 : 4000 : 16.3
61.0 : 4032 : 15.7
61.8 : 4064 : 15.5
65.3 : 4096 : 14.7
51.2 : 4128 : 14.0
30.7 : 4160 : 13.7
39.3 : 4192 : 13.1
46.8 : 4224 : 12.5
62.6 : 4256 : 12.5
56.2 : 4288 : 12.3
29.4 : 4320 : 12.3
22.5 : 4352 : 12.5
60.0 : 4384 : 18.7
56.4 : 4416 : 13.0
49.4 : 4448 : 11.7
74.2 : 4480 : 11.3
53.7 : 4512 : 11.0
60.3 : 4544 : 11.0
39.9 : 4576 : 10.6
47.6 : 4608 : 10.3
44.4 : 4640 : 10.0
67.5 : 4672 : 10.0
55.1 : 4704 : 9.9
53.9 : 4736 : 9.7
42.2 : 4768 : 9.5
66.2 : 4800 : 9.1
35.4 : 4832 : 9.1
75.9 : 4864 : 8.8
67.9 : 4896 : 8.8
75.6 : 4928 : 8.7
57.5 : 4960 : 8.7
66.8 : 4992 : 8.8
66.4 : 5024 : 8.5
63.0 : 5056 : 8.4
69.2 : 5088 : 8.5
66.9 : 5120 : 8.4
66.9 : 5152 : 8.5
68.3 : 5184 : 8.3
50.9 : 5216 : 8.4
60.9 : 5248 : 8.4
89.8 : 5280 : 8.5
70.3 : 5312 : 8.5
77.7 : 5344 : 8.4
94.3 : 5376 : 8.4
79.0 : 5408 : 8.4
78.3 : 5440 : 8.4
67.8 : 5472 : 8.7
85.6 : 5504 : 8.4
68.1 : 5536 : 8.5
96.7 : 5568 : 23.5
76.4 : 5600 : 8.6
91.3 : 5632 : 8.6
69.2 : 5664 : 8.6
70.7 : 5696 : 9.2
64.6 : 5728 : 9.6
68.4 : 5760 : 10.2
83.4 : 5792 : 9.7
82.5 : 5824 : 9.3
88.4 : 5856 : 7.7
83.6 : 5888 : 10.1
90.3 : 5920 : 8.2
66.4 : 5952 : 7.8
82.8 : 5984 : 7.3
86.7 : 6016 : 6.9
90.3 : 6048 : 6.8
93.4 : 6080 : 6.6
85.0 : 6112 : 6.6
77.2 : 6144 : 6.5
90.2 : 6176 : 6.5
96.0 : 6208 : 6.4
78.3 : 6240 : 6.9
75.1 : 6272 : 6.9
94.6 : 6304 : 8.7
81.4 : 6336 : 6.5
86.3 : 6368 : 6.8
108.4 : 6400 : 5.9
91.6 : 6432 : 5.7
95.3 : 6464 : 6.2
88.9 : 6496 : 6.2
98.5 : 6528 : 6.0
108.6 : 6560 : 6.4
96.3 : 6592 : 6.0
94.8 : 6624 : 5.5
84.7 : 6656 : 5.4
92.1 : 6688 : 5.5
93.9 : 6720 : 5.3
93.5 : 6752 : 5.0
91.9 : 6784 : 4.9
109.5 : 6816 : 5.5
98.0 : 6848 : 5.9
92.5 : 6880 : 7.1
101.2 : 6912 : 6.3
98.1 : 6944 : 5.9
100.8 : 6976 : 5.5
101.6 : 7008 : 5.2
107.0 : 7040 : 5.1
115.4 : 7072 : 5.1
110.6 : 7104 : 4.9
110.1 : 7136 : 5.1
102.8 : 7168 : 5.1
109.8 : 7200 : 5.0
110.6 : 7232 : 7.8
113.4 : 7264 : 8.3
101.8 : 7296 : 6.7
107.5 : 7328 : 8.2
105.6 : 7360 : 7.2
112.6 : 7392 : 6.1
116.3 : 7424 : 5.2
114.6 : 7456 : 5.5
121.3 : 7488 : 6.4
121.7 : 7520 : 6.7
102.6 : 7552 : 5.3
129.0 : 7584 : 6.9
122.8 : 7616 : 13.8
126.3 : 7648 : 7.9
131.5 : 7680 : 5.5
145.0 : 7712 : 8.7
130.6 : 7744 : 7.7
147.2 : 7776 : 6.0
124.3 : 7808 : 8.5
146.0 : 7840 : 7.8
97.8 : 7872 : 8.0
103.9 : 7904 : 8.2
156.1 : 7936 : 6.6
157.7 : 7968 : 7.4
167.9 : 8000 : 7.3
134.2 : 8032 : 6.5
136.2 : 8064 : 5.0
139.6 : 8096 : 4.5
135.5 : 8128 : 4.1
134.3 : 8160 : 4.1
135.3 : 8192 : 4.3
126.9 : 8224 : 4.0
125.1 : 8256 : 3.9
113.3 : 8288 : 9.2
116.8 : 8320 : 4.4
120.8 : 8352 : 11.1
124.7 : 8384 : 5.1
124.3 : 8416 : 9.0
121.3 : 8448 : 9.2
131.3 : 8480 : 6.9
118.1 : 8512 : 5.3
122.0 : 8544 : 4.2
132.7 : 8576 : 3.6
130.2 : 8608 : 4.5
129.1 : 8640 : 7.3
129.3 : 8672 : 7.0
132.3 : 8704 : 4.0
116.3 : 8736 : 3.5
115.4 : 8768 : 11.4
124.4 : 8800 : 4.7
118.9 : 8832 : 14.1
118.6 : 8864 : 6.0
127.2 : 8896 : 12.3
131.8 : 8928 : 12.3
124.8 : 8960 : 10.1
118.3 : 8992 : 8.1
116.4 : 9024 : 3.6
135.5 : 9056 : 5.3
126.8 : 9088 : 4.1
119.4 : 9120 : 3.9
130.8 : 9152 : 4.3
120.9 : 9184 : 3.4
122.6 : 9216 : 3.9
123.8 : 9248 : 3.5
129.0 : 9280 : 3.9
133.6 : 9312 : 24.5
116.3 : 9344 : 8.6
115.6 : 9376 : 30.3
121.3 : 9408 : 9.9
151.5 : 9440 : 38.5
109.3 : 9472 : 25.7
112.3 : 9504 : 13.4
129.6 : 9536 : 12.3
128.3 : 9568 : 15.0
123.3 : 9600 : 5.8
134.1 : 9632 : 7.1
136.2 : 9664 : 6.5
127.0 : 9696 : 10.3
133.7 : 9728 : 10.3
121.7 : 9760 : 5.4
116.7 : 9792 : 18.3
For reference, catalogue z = 0.21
